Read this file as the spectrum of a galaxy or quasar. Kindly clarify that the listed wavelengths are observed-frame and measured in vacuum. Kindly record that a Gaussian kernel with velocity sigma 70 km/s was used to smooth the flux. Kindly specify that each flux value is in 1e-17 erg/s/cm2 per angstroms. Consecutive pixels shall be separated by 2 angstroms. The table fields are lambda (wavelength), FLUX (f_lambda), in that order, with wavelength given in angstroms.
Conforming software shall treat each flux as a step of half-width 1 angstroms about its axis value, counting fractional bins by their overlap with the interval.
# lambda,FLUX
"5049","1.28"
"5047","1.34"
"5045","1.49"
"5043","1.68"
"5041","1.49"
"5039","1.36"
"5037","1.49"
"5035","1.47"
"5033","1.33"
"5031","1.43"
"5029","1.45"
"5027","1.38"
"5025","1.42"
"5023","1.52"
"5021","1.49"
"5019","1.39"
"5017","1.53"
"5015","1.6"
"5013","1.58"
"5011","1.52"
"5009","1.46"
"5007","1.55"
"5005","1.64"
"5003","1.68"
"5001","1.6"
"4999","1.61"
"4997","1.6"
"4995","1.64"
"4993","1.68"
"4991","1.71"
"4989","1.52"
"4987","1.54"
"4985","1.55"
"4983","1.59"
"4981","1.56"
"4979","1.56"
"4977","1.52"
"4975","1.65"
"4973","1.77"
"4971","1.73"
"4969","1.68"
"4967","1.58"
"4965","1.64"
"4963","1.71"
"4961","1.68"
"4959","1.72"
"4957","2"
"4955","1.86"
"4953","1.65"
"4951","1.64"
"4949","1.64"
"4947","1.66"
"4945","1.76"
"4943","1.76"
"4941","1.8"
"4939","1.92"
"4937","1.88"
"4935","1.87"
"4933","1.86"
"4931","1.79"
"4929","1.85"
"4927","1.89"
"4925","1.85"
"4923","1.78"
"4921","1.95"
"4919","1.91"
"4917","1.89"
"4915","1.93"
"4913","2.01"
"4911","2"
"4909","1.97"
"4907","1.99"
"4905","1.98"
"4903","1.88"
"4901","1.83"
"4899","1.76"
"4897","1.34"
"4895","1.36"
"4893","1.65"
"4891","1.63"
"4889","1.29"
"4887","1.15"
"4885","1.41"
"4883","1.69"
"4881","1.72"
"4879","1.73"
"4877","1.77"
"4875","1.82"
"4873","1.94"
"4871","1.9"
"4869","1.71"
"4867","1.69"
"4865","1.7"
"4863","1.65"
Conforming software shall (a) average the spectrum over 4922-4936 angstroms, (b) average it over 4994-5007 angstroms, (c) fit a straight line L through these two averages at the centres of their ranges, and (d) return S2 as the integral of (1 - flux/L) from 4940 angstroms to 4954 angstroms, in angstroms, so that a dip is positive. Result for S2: 0.7 angstroms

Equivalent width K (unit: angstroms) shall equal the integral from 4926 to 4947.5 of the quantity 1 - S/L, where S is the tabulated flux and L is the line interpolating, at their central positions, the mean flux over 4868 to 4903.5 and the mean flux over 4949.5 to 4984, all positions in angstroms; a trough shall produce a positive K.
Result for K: -2.09 angstroms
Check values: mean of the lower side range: 1.64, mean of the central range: 1.83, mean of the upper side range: 1.68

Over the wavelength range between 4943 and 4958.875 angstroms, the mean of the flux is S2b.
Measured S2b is 1.74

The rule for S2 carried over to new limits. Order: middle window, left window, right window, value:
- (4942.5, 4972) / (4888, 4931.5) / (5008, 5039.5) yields -1.0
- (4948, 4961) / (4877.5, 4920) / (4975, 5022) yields -0.9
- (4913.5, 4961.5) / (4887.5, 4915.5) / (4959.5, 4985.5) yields -3.6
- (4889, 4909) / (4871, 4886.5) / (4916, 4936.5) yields 0.9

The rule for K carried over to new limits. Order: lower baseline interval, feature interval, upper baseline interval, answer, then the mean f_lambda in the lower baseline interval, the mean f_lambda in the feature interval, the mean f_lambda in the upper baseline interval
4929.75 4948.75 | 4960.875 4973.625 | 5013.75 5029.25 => 0.08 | 1.8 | 1.68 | 1.48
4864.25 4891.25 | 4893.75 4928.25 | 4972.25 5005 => -4.21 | 1.65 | 1.84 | 1.61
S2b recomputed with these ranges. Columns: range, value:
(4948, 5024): 1.62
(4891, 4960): 1.81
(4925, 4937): 1.85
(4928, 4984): 1.73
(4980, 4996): 1.6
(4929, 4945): 1.84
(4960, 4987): 1.63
